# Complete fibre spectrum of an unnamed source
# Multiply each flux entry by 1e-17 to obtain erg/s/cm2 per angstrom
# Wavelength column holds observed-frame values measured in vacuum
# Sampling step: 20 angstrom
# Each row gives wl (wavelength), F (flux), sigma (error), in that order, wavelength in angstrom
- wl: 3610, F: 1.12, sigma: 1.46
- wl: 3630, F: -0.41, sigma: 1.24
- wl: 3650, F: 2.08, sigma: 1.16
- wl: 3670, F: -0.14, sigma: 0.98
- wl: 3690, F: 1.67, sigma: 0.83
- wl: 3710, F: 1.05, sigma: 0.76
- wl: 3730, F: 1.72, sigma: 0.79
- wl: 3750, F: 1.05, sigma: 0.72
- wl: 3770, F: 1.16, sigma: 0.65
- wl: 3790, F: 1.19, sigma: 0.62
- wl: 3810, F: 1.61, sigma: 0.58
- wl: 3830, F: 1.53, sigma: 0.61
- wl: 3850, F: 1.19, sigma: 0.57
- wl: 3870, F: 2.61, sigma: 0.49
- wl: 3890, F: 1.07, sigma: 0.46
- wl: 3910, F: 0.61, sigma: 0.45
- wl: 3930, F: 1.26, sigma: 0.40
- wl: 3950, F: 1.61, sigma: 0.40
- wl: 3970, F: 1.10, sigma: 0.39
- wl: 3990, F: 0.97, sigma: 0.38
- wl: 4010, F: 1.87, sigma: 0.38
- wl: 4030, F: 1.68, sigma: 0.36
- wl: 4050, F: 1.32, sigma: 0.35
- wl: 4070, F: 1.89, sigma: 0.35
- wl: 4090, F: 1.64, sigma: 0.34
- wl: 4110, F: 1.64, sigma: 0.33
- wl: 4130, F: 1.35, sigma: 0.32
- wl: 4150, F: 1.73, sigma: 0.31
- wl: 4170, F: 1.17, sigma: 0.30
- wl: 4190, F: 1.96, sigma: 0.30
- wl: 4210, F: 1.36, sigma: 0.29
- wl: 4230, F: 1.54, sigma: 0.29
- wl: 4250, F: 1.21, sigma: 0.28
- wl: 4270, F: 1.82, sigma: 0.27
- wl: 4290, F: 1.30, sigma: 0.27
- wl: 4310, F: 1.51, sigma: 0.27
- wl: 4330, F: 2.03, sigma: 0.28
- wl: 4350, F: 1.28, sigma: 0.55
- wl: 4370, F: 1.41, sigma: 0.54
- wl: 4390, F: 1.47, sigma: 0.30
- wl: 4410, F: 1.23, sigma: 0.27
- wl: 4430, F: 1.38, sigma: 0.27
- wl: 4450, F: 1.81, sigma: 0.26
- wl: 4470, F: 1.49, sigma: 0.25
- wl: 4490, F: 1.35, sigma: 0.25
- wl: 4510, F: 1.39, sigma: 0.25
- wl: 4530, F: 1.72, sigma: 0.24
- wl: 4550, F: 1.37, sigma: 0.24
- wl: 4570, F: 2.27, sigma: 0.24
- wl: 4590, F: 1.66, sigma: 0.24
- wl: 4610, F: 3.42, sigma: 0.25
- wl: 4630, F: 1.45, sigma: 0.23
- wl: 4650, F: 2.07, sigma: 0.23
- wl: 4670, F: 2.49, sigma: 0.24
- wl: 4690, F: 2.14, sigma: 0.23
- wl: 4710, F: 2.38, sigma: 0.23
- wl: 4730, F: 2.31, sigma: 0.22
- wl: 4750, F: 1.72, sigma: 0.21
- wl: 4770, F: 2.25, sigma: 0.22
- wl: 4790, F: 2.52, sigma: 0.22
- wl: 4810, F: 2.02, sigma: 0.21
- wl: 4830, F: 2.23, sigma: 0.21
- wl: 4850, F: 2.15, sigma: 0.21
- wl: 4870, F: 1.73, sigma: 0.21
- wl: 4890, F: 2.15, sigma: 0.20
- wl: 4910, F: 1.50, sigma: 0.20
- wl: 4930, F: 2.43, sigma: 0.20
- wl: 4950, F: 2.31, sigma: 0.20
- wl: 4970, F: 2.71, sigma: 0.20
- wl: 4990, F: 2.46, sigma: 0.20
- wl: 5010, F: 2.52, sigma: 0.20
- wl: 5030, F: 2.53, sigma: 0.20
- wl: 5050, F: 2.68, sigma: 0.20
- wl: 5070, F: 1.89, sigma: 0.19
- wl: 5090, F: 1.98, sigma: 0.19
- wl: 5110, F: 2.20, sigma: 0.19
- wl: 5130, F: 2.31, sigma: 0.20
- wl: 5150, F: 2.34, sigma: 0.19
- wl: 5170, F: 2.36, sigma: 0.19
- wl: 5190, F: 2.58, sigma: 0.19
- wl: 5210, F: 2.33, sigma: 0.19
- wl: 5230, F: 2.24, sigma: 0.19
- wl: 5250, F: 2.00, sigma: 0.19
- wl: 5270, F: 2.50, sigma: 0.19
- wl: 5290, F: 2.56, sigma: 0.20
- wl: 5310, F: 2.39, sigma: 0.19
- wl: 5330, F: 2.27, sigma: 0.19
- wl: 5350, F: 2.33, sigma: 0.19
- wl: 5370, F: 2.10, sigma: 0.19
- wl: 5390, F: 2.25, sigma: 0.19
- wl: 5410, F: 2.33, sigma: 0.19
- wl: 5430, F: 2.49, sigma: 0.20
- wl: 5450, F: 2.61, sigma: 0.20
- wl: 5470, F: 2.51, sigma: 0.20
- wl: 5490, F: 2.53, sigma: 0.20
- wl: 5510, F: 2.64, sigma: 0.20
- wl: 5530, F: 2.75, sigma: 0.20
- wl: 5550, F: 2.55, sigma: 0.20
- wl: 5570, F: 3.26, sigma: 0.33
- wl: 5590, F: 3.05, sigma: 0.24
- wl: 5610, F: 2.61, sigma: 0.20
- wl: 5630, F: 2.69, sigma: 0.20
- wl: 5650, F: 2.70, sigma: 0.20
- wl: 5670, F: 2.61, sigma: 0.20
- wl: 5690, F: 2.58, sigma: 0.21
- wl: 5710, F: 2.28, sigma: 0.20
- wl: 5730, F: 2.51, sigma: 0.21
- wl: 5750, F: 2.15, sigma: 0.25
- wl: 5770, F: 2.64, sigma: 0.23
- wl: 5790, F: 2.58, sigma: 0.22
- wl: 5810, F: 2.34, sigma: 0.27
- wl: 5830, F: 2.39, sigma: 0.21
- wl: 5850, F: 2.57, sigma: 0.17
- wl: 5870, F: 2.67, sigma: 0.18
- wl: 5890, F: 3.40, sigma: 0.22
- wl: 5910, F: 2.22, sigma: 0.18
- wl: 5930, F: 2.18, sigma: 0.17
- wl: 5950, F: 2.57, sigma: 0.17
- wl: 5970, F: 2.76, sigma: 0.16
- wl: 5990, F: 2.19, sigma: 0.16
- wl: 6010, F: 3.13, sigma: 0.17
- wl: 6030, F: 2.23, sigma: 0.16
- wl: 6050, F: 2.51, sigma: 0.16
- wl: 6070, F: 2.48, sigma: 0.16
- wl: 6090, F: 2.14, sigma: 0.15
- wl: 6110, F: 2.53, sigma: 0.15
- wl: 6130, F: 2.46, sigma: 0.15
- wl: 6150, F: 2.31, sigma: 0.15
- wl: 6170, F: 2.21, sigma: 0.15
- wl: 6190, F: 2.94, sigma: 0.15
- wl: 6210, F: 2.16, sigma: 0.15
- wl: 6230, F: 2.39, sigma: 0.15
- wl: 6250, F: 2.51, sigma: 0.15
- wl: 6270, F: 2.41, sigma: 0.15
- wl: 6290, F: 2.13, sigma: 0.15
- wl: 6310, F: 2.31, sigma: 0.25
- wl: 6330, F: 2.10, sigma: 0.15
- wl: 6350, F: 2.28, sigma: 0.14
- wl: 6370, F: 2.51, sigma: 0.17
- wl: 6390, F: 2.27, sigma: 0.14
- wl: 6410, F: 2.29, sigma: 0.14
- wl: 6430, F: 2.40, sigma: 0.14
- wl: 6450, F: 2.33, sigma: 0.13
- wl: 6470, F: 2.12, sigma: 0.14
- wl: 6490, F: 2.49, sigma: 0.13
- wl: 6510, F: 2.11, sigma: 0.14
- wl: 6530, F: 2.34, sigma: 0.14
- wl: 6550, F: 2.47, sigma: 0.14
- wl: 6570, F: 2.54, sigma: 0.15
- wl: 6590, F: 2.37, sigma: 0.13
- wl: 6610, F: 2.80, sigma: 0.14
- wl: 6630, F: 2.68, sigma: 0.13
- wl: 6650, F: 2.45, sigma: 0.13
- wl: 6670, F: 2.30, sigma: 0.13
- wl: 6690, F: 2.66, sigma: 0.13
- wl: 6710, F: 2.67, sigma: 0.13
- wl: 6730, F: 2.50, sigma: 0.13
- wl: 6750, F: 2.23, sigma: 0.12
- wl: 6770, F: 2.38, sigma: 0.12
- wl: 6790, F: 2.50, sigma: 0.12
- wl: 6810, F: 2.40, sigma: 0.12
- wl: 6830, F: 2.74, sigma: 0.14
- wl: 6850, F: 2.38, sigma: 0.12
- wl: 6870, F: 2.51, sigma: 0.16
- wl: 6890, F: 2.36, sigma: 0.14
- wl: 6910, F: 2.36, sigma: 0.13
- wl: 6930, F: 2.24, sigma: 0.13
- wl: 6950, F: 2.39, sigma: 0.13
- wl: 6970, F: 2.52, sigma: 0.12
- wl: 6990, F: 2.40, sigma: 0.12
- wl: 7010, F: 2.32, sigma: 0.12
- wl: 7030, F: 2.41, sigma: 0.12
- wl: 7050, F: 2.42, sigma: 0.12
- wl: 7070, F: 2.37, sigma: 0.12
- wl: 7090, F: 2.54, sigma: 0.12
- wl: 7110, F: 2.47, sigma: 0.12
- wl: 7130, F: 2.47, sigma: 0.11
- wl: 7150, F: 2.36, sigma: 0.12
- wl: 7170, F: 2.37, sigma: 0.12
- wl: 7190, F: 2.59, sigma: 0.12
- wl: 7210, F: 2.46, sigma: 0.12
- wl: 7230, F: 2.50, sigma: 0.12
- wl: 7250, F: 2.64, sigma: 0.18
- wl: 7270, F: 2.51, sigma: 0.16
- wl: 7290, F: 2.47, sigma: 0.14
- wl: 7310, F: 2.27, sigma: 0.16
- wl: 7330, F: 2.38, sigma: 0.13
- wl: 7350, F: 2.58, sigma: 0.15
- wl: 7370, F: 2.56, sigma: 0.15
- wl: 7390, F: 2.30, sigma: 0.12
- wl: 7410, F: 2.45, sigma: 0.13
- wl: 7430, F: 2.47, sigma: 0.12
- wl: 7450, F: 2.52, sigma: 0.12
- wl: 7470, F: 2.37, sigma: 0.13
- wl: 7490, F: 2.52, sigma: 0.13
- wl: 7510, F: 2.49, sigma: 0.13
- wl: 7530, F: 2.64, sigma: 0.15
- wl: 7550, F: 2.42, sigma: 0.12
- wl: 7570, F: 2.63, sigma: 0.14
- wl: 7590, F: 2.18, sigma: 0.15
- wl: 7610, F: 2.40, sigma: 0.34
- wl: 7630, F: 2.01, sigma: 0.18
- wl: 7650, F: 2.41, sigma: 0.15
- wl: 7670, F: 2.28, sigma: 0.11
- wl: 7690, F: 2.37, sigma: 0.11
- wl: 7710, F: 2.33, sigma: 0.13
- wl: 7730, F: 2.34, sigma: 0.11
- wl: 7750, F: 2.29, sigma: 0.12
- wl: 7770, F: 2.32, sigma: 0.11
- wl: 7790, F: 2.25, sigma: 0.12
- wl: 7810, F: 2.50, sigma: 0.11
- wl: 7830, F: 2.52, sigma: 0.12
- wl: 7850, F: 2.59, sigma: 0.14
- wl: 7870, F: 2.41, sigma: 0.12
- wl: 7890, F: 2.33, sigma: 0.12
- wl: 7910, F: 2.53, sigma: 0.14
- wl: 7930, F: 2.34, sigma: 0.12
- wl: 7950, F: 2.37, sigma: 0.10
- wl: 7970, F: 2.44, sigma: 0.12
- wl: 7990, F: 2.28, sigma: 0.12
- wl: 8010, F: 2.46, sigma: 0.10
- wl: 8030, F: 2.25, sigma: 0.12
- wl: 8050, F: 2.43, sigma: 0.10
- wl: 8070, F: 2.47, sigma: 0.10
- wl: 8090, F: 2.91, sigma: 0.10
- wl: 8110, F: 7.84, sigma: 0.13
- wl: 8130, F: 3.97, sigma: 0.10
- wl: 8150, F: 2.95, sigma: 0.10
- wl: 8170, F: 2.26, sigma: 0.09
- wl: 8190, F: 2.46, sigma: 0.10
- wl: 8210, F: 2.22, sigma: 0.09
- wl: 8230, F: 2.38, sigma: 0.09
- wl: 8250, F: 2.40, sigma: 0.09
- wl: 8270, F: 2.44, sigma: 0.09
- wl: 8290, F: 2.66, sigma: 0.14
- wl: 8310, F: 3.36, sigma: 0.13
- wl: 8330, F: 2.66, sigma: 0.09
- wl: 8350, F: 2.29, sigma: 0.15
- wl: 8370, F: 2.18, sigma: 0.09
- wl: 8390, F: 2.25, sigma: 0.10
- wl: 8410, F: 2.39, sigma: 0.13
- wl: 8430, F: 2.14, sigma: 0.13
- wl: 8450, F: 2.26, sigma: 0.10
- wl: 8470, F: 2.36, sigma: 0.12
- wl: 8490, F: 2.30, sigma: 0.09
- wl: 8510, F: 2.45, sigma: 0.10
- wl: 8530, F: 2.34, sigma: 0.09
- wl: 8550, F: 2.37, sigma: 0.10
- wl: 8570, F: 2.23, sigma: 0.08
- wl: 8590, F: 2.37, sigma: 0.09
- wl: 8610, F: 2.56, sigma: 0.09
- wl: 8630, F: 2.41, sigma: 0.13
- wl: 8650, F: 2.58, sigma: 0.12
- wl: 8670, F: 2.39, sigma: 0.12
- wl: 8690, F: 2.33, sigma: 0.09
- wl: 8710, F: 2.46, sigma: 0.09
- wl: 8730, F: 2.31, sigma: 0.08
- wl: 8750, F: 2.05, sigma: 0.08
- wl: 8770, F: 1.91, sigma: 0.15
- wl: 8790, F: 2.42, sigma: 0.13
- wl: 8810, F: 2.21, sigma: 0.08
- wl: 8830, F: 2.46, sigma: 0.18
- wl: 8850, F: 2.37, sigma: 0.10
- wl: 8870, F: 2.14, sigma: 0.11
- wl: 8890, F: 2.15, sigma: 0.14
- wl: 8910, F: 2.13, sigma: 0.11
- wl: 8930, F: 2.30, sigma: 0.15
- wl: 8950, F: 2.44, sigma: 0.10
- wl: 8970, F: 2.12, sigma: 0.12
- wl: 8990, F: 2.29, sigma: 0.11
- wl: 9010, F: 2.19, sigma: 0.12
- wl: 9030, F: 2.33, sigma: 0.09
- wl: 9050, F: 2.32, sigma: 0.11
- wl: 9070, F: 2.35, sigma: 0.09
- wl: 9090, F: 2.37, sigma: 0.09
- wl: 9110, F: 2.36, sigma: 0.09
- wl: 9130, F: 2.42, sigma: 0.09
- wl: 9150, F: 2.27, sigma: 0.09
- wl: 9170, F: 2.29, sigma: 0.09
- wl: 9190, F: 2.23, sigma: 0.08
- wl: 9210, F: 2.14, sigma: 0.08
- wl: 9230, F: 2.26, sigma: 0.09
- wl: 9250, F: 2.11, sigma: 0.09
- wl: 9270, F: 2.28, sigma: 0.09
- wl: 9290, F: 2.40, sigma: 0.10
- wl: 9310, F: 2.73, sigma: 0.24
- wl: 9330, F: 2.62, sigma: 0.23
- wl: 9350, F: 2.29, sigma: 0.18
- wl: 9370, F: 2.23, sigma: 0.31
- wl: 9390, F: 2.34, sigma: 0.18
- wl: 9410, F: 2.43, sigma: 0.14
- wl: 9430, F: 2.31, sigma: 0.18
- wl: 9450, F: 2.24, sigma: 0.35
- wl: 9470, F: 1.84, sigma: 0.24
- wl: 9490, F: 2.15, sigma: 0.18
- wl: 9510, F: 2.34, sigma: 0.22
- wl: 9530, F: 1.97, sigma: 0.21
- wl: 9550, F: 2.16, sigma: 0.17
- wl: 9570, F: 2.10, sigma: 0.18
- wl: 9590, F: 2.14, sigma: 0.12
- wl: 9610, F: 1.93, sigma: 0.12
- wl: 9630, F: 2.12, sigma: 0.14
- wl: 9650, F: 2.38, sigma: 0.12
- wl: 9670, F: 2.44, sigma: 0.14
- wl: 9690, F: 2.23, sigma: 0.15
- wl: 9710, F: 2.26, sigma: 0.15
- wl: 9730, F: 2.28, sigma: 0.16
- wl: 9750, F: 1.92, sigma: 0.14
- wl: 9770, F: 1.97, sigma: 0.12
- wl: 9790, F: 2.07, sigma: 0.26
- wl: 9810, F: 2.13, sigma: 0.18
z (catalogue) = 0.236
